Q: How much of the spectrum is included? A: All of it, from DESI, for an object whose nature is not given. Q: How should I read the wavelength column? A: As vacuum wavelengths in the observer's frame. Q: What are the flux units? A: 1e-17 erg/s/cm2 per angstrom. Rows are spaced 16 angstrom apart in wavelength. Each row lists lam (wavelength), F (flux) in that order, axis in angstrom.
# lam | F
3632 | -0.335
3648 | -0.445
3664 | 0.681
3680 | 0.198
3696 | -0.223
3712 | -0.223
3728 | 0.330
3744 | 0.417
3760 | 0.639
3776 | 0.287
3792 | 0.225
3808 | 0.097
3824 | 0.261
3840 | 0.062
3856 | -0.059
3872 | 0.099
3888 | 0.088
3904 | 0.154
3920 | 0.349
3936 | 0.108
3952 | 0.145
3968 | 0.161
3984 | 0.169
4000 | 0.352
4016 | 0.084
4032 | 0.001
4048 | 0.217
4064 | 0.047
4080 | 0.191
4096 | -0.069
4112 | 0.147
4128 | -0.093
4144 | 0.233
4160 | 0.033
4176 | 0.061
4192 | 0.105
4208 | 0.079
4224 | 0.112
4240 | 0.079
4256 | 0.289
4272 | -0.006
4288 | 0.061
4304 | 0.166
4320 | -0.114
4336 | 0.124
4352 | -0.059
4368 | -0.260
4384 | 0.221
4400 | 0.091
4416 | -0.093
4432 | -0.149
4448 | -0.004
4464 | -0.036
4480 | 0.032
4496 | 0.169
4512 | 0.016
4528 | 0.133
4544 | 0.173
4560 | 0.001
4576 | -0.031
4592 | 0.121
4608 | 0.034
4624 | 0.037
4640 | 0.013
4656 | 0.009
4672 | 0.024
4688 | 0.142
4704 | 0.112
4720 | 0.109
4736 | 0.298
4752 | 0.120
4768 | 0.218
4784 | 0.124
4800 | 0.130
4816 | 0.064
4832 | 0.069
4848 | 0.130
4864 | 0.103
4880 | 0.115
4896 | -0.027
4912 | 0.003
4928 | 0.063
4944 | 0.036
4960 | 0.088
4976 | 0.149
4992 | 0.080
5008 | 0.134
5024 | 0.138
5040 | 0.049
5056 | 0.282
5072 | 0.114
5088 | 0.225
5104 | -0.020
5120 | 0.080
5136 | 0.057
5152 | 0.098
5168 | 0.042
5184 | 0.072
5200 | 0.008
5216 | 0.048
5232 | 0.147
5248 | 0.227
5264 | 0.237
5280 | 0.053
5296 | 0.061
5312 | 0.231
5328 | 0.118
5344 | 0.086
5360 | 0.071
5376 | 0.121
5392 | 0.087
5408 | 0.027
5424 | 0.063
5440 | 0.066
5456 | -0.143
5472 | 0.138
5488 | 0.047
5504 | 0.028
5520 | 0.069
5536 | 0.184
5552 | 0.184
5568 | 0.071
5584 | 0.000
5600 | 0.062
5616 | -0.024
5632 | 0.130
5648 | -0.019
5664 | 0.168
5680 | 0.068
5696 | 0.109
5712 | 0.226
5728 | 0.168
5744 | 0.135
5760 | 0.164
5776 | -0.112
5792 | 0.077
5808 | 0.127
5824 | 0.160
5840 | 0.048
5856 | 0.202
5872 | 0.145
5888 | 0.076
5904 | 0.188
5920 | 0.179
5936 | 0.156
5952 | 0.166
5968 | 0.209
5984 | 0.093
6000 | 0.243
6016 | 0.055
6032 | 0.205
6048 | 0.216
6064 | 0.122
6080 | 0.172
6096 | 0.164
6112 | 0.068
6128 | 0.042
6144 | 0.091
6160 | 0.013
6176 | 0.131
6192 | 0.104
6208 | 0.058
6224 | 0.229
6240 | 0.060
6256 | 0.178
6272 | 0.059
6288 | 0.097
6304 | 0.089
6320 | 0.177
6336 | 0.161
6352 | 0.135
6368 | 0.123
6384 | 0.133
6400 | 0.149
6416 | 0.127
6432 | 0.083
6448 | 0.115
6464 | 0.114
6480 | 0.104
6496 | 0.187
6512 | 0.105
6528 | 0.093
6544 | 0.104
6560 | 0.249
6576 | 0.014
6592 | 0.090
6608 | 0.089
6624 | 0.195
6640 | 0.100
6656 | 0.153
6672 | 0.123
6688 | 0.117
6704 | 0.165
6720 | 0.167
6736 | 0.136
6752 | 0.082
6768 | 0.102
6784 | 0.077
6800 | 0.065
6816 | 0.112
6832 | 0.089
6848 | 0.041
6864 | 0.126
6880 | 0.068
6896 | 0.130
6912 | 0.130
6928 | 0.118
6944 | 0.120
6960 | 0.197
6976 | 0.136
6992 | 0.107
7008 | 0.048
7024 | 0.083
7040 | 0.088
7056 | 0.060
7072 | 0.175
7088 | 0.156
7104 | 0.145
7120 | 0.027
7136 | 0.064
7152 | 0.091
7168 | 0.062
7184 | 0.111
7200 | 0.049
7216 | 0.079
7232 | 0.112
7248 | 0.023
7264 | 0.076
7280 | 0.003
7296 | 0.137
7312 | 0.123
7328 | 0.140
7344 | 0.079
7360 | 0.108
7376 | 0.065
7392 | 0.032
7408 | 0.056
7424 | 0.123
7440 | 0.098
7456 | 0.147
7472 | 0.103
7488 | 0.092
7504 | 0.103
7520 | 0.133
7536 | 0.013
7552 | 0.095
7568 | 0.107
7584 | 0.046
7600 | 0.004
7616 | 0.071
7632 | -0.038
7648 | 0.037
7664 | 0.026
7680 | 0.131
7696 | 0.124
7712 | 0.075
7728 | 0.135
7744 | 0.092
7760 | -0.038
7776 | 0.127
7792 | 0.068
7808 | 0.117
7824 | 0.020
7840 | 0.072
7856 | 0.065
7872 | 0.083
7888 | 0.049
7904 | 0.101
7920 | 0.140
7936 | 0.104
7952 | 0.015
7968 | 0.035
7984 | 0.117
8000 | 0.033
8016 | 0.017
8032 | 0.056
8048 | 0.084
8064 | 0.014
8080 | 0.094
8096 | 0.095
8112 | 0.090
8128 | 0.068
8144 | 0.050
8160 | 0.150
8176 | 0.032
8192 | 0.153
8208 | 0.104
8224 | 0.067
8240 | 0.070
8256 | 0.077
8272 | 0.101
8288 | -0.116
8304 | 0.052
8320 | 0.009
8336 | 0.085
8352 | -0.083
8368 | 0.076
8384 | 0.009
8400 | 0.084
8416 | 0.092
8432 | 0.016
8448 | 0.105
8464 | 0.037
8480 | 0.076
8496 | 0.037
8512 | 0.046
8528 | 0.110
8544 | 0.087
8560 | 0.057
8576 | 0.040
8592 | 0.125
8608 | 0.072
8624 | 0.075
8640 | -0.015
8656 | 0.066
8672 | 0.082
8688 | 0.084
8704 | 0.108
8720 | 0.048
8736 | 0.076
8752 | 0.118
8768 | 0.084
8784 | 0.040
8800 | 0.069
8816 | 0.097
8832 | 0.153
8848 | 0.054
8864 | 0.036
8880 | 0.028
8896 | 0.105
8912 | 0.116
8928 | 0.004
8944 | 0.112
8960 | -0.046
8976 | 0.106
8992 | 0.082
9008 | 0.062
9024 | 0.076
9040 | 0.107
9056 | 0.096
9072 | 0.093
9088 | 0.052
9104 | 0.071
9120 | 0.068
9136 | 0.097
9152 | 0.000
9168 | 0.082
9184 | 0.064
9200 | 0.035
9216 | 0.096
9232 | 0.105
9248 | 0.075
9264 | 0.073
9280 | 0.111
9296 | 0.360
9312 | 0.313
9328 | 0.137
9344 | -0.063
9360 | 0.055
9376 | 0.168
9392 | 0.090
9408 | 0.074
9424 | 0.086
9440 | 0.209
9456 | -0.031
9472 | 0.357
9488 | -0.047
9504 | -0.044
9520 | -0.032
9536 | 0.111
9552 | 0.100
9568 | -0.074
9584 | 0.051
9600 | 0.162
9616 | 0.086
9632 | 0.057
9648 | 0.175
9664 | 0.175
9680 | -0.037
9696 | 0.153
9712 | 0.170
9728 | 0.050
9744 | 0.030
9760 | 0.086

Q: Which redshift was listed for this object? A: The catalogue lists 1.49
